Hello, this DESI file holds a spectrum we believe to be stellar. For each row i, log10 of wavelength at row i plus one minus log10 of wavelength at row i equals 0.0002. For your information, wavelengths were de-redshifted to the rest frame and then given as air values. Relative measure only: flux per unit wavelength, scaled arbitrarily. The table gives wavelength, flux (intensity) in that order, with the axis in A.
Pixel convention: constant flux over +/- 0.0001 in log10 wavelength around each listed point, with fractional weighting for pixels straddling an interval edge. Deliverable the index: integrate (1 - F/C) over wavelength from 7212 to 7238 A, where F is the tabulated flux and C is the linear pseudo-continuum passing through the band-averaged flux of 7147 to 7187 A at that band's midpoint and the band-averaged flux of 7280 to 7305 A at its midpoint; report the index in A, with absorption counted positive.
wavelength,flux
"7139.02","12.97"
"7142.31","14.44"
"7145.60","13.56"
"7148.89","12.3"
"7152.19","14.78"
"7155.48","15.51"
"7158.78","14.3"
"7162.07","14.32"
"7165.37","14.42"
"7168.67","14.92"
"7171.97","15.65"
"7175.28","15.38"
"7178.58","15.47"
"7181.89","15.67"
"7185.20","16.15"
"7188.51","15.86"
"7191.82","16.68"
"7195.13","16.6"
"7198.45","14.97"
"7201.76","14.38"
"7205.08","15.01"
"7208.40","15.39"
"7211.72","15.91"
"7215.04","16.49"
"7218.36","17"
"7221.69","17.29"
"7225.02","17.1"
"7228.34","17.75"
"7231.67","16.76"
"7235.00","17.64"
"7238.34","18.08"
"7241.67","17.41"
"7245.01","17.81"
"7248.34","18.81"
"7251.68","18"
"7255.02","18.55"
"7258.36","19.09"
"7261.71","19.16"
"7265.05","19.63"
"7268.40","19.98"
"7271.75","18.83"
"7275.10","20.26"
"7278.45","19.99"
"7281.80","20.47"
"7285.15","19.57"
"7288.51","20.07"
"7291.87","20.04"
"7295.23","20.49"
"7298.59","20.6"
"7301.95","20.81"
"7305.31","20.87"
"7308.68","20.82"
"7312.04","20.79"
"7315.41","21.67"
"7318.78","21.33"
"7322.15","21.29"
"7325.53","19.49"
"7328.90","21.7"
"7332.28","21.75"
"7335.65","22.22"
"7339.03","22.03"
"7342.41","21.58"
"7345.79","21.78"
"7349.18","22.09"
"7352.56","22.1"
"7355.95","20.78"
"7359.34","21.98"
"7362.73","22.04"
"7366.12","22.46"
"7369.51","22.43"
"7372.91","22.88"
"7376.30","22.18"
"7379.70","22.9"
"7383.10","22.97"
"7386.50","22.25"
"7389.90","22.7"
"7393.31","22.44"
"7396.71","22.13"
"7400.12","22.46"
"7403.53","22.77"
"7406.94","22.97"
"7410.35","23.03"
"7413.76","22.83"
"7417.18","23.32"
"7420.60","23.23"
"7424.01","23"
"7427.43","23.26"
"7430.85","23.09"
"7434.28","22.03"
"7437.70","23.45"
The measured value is 0.4 A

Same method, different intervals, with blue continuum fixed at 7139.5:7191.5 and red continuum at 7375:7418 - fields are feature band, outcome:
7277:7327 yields -2.8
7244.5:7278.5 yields -1.9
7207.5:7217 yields 0.2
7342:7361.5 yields -0.5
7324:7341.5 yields -0.8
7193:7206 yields 0.6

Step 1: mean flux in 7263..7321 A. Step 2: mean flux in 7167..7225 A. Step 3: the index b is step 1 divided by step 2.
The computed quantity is 1.29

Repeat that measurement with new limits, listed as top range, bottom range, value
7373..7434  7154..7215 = 1.48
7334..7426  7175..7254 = 1.35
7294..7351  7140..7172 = 1.48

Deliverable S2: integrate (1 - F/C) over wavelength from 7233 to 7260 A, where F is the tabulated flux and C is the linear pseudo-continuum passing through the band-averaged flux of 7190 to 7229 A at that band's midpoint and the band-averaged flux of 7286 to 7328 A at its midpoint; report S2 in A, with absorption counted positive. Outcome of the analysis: -0.4 A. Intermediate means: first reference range 16.2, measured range 18.2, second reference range 20.7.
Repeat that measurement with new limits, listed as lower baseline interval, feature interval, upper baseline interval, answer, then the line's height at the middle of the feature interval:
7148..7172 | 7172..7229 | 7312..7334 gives 0.50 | 16.2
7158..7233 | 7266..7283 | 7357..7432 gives -1.22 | 18.5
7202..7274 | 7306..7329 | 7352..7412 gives -0.77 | 20.3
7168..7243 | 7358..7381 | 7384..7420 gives -0.81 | 21.6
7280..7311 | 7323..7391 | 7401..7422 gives -0.66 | 21.8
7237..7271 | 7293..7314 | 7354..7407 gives -0.64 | 20.1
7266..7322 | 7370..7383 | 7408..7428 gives -0.27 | 22.2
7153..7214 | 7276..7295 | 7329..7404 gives -0.89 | 19.2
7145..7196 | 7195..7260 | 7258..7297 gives 2.30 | 17.6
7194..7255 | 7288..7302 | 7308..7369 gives -0.43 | 19.8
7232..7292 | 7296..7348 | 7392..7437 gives -1.87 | 20.5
